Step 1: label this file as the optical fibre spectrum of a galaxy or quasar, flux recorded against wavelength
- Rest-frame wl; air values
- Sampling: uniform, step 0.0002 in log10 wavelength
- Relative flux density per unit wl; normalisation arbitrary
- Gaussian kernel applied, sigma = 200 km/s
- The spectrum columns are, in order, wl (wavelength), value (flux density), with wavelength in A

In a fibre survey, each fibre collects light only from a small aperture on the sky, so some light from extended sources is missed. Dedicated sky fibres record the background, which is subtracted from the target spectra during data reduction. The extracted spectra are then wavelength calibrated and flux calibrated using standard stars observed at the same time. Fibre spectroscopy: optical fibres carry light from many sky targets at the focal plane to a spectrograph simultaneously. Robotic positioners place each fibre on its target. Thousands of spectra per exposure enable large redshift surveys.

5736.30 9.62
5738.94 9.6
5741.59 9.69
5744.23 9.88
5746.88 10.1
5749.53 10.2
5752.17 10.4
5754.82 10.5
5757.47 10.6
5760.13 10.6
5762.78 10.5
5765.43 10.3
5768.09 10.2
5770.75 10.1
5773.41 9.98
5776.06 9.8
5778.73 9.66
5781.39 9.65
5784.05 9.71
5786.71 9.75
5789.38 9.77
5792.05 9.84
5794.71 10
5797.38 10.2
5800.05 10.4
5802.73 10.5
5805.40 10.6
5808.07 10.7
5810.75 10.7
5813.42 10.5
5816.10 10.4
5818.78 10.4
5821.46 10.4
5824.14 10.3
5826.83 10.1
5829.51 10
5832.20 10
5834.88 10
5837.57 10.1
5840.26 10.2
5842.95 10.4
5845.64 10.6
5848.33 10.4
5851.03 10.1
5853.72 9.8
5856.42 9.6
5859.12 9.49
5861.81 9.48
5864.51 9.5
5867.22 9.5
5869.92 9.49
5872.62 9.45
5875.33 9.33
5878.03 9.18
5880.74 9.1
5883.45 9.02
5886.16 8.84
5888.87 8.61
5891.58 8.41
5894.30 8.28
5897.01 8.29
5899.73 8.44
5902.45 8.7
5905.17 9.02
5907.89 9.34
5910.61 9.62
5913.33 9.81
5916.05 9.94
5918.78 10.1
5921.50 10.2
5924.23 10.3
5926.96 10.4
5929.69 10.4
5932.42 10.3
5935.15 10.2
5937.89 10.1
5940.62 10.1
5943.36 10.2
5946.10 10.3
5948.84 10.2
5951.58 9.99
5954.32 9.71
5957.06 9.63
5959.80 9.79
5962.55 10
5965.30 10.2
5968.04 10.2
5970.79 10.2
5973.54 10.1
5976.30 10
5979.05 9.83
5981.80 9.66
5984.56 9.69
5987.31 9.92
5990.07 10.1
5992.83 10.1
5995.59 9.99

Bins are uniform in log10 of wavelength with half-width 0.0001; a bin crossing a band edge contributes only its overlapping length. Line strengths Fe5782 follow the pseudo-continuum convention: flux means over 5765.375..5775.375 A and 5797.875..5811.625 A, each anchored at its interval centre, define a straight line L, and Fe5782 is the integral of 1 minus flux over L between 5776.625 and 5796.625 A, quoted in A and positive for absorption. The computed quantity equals 1.0 A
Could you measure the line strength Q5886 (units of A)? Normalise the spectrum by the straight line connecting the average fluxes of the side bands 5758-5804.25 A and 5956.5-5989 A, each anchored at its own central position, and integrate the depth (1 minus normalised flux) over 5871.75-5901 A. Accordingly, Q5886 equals 3.5 A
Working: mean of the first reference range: 10.1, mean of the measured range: 8.8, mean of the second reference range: 9.94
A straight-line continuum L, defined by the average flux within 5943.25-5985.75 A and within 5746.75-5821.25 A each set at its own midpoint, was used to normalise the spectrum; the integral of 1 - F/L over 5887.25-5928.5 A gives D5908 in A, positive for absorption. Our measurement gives 3.1 A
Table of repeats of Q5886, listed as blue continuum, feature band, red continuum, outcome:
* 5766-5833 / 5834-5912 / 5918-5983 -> 5.67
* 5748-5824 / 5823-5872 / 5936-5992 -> 1.02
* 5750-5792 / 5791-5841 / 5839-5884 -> -1.96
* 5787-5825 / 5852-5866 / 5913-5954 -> 0.91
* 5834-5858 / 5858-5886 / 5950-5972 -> 2.11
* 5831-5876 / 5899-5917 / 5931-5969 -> 1.25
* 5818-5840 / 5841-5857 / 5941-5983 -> -0.07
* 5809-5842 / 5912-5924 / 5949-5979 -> 0.04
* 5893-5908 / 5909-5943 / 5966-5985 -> -3.88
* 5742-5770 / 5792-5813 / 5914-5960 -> -0.31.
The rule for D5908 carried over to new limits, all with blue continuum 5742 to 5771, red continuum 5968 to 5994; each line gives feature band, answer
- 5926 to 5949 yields -0.5 A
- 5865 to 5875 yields 0.7 A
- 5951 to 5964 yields 0.2 A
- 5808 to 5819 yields -0.3 A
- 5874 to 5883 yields 0.8 A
